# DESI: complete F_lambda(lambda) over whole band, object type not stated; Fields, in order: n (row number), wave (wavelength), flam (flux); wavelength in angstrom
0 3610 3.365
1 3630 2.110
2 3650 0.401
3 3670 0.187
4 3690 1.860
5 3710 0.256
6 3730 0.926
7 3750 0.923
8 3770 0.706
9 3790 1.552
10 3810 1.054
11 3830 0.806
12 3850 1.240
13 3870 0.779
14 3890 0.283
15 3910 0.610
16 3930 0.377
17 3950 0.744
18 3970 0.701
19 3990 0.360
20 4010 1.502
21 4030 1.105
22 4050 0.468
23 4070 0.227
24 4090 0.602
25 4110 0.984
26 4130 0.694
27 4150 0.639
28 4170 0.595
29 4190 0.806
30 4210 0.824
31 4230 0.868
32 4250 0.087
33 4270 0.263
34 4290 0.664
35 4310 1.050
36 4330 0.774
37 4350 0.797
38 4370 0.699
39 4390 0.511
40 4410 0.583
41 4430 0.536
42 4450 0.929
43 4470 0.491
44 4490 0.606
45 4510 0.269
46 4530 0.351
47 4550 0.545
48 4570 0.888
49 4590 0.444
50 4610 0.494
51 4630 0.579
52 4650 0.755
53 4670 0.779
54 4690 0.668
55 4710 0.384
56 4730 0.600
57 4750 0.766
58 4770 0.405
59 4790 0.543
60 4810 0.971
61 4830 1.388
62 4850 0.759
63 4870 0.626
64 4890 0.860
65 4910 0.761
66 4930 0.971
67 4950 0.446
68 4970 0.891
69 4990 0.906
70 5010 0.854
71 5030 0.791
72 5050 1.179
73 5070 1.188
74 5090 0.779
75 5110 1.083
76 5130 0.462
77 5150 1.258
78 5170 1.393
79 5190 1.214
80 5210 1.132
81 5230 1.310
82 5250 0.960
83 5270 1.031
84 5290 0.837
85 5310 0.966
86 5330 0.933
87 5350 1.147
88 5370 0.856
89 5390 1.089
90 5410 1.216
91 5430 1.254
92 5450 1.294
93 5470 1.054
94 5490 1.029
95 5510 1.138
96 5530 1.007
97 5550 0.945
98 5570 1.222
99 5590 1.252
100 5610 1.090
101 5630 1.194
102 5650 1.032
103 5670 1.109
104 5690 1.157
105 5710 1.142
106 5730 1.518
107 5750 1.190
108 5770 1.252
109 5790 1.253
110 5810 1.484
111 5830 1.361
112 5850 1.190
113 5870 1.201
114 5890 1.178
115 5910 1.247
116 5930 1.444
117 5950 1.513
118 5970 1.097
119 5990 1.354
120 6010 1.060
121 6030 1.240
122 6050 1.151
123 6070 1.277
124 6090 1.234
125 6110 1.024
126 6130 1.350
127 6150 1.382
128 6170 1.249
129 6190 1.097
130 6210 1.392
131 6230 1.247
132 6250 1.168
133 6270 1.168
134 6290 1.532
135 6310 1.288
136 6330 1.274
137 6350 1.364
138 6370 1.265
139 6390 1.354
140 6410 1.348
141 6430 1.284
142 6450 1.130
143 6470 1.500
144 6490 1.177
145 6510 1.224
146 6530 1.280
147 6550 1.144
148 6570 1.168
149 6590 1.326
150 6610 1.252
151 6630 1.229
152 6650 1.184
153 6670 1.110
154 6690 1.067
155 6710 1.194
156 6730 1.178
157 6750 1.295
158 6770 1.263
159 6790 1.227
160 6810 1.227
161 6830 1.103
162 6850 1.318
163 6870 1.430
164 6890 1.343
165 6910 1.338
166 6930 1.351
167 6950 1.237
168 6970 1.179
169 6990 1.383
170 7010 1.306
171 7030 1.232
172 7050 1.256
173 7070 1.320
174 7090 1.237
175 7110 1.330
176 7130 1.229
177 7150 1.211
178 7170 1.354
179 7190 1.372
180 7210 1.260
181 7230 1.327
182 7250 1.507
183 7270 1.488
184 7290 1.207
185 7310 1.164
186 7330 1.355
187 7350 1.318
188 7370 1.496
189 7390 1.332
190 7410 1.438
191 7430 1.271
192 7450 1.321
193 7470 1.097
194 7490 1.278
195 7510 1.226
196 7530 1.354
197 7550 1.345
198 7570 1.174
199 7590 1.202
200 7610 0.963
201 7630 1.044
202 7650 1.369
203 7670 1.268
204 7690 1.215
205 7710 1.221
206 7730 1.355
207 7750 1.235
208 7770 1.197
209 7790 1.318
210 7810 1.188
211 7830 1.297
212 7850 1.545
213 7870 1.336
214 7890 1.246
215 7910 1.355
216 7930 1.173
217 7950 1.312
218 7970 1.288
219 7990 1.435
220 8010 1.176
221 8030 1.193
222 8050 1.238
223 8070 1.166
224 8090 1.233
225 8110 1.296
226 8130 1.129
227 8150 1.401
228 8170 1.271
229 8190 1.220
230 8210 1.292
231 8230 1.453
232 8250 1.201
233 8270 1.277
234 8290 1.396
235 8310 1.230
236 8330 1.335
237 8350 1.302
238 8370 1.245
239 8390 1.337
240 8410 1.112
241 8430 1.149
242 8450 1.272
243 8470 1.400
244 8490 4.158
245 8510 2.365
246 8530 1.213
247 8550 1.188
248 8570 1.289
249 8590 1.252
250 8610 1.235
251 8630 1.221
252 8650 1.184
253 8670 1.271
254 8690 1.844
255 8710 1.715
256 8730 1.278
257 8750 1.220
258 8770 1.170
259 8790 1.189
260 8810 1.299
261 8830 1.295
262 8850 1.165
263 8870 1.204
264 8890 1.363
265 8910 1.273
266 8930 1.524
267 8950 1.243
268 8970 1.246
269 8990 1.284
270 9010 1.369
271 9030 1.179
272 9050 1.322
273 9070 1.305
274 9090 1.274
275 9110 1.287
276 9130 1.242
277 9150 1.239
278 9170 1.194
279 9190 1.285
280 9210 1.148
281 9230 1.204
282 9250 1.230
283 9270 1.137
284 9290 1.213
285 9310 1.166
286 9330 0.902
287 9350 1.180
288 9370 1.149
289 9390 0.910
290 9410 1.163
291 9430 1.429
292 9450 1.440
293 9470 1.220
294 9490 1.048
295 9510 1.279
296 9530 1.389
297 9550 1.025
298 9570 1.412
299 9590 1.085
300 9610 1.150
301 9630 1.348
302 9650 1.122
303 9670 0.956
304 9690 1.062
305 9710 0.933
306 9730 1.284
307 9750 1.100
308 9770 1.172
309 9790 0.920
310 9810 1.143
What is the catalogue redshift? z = 0.293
